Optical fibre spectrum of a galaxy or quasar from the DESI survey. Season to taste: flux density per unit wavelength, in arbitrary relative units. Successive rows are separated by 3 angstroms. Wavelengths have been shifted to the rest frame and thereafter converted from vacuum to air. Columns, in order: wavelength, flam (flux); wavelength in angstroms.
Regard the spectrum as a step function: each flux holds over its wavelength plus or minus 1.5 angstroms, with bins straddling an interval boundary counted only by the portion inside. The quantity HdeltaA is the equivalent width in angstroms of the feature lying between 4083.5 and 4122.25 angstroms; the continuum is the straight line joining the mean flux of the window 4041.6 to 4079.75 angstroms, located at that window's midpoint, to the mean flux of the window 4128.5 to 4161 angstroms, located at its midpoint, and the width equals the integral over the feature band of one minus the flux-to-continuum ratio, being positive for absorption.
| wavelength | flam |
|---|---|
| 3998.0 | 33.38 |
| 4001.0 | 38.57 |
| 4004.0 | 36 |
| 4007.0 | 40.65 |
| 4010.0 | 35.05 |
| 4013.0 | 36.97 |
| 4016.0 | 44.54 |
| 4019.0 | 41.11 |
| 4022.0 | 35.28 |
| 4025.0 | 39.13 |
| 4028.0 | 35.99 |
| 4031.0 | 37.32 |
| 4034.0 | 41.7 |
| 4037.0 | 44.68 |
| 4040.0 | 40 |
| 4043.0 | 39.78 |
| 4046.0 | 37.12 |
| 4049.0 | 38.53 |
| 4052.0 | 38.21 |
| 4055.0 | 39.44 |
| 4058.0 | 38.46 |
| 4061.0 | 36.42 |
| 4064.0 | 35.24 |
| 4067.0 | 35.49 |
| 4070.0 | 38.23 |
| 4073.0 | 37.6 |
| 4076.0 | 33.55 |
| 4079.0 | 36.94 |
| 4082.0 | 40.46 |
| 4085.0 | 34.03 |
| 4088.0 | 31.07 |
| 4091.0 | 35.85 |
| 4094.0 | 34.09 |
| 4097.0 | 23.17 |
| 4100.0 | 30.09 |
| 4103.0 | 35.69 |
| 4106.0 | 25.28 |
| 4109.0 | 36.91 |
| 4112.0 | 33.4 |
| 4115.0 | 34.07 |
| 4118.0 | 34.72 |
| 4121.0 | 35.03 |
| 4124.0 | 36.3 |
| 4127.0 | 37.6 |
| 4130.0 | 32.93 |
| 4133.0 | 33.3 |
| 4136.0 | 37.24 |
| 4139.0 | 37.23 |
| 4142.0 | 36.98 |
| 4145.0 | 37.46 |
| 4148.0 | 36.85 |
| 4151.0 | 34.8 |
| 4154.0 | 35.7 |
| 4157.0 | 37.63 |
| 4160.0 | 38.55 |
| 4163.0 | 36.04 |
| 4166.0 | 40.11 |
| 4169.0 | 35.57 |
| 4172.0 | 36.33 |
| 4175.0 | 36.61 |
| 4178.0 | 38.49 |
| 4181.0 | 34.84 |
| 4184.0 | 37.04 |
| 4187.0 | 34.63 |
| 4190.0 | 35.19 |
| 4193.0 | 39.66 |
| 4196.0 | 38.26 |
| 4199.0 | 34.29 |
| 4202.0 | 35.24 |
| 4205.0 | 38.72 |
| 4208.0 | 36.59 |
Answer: 4.4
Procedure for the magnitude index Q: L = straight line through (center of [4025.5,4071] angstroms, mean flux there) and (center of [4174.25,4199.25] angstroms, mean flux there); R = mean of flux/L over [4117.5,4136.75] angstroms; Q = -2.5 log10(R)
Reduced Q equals 0.07 mag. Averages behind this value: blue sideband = 38.5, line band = 35.3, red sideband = 36.7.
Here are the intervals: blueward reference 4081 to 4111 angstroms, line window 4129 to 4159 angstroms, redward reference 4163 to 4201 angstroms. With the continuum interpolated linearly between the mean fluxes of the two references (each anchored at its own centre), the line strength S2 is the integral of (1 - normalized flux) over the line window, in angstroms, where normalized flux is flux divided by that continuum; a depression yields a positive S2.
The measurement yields -1.06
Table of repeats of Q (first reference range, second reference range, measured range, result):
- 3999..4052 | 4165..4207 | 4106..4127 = 0.094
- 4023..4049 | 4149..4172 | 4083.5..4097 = 0.174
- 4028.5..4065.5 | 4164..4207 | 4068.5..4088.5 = 0.062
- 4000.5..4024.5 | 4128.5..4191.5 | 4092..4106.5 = 0.229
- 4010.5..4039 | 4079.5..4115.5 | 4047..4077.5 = -0.030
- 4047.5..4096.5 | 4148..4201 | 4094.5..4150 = 0.071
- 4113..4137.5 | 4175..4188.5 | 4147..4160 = -0.024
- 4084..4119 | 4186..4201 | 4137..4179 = -0.066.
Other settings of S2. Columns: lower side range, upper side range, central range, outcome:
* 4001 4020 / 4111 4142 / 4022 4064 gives -0.87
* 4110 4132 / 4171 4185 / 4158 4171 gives -0.46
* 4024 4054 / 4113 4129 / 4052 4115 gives 4.32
